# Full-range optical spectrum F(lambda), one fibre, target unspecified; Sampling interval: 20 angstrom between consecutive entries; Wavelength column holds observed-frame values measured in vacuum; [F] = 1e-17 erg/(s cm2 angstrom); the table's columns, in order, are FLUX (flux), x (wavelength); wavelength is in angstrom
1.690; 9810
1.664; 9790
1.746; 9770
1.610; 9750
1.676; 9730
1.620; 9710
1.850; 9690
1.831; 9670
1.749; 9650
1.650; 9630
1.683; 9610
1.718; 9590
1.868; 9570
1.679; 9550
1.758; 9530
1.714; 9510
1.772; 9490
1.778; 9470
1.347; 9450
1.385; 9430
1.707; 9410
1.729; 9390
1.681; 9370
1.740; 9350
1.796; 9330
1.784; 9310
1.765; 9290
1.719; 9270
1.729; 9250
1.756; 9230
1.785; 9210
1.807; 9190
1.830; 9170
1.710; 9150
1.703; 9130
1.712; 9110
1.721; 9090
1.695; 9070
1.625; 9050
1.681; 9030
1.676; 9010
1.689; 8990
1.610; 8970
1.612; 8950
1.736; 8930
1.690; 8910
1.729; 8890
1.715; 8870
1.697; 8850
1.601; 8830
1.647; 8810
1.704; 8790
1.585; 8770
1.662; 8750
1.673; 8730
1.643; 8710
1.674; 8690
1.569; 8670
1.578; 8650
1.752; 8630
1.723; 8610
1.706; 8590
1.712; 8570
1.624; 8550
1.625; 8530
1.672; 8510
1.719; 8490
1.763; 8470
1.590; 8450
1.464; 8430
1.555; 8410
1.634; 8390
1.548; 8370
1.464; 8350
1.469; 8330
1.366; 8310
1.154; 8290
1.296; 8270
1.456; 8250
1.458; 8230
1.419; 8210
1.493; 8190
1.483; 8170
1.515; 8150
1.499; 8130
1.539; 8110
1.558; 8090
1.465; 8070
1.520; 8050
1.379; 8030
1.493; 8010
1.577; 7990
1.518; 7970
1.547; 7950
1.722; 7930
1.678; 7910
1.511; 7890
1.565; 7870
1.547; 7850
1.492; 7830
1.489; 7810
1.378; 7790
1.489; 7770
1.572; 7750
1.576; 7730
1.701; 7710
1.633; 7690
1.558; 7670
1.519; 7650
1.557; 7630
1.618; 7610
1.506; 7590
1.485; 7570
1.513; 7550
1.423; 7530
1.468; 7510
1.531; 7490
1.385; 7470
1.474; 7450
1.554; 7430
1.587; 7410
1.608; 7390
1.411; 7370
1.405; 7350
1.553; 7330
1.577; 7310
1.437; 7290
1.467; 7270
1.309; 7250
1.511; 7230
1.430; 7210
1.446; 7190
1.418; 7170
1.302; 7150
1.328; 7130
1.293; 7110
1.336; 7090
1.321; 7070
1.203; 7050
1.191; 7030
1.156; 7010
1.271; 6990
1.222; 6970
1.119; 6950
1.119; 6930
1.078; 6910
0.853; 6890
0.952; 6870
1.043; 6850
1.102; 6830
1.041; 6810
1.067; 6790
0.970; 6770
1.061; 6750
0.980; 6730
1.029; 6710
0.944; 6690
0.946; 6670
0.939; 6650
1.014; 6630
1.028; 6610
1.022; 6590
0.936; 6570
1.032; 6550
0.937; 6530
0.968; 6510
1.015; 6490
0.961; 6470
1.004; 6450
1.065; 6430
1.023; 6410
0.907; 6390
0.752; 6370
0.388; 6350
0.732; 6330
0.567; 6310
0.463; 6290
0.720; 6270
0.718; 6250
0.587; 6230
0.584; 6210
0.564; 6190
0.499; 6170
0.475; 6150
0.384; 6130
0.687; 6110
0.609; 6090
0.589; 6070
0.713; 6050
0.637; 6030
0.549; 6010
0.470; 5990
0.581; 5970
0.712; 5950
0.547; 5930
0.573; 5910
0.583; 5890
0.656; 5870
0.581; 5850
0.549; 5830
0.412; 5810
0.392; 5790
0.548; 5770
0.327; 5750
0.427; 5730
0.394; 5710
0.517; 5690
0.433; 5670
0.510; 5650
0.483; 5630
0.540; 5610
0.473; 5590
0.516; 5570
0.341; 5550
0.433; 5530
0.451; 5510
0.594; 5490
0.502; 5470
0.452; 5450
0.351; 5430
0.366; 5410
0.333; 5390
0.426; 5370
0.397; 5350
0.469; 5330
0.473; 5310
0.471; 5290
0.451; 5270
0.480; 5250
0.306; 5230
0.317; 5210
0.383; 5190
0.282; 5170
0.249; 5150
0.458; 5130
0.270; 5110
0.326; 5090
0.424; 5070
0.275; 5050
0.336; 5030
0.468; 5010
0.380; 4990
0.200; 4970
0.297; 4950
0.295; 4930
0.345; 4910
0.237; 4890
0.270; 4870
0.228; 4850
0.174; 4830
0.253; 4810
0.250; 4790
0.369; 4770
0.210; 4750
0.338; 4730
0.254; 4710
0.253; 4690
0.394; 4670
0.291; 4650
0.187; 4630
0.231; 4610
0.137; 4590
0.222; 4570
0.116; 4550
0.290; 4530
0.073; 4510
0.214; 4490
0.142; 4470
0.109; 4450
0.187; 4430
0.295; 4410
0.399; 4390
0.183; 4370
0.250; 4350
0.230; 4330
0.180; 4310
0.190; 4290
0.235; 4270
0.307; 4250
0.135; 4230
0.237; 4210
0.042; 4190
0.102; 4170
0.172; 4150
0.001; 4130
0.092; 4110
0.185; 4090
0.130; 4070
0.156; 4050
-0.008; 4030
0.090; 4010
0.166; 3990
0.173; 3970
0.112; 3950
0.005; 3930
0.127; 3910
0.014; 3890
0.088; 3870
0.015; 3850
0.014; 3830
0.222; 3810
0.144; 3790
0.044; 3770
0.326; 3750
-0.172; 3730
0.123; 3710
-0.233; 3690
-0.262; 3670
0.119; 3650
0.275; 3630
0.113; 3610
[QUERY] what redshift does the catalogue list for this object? 0.601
